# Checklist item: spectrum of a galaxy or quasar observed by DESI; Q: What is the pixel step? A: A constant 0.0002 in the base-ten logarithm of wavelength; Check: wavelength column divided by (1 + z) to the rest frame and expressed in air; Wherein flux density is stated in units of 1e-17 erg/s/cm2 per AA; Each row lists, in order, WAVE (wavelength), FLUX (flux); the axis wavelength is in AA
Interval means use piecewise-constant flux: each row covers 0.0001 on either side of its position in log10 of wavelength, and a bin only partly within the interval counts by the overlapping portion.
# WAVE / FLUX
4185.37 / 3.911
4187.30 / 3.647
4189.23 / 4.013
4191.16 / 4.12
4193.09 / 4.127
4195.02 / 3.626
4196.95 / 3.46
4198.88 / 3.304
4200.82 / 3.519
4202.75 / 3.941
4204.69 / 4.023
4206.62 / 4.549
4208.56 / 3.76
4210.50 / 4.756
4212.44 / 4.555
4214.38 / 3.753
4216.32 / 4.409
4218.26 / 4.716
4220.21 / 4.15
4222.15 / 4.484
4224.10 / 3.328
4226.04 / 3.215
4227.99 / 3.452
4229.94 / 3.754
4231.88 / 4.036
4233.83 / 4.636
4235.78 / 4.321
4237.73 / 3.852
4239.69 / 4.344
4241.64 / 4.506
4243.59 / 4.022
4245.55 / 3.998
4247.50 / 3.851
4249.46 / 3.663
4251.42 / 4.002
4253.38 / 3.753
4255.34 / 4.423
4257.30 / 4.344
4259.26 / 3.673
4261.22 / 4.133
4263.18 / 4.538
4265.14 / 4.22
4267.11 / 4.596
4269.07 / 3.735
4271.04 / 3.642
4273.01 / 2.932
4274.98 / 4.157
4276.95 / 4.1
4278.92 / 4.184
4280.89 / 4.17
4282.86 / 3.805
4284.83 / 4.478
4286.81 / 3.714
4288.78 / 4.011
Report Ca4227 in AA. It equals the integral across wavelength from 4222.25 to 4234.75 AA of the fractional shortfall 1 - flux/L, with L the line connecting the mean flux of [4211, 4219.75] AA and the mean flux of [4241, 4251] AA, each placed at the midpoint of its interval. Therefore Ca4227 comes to 1.2 AA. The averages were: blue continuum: 4.37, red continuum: 3.99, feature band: 3.79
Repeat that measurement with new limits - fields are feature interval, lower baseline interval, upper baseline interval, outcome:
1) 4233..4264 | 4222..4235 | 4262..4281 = -1.7 AA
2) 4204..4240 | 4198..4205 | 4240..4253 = -2.7 AA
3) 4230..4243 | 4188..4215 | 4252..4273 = -0.7 AA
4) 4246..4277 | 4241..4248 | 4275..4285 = 0.9 AA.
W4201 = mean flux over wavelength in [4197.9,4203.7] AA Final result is 3.59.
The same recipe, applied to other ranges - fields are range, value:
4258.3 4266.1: 4.15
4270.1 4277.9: 3.7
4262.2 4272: 4.15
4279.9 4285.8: 4.15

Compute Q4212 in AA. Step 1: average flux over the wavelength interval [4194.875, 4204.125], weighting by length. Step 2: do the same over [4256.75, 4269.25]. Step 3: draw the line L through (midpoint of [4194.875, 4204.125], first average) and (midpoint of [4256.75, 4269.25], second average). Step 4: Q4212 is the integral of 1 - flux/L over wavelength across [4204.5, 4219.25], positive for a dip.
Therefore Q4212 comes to -2.5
